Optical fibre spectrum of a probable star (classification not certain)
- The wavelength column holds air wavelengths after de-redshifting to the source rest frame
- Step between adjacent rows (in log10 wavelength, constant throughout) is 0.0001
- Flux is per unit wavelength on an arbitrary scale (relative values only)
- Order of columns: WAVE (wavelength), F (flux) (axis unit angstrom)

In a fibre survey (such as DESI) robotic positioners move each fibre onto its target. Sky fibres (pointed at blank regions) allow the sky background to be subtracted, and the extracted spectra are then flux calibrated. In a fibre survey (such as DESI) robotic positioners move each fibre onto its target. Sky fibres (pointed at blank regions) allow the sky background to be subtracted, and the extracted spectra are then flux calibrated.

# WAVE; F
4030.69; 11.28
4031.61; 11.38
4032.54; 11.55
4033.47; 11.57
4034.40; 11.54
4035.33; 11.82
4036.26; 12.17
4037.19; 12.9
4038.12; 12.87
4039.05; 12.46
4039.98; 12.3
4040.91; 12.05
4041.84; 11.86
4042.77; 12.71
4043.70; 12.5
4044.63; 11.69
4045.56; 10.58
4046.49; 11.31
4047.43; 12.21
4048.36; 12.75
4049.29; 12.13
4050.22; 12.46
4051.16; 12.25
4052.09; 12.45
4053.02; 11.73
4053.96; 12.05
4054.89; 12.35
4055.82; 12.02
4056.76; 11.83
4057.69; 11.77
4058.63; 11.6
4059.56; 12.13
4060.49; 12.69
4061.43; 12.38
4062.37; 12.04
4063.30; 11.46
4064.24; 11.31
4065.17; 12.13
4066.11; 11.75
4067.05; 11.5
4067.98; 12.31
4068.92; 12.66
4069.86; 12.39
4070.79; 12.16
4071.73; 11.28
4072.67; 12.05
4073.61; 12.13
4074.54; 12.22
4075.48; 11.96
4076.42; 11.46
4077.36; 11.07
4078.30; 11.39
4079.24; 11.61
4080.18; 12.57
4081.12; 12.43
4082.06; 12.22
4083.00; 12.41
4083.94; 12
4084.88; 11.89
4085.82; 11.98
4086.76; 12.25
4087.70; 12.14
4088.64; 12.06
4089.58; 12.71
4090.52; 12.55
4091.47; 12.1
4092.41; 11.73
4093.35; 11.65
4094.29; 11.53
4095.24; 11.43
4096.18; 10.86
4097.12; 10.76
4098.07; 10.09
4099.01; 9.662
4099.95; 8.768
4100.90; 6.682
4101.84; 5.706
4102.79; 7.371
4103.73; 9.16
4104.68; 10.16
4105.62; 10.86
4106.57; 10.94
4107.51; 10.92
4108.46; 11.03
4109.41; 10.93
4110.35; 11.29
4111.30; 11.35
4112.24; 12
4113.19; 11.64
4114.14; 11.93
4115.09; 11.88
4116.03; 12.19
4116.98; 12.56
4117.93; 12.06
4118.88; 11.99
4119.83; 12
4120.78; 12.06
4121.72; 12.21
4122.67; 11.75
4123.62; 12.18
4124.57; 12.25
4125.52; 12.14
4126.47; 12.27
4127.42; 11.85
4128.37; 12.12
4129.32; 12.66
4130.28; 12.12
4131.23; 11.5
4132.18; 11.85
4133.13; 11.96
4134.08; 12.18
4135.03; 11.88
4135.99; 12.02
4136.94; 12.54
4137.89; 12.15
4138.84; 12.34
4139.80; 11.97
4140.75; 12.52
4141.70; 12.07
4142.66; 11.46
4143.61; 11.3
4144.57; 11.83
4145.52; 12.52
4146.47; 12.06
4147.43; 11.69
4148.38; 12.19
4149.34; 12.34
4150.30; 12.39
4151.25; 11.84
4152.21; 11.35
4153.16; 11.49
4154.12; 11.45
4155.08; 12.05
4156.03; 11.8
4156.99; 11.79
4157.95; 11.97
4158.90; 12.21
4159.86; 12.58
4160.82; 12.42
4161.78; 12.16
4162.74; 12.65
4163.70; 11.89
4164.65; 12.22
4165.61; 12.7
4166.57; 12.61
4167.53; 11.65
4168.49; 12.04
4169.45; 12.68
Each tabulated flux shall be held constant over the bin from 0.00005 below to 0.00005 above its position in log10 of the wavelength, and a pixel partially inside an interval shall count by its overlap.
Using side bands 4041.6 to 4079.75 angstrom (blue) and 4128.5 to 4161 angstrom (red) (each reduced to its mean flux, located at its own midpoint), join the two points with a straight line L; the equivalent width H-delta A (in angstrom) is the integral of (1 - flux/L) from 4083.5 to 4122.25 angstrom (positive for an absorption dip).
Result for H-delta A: 2.9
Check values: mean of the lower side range 12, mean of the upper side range 12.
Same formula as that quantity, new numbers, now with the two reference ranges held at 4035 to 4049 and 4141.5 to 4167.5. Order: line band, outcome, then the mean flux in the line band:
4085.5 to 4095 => 0.0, 12.1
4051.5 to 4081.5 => 0.4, 12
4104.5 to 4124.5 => 0.7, 11.7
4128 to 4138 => 0.0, 12.1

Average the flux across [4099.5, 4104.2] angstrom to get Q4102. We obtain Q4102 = 7.53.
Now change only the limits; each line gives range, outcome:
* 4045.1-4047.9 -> 11.4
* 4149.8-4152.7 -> 11.9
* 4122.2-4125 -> 12.1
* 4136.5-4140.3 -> 12.3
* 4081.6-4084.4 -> 12.2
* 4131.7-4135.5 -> 12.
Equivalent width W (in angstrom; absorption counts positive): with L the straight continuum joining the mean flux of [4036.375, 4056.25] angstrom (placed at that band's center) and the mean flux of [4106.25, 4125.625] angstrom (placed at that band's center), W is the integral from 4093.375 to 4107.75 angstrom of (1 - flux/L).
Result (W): 2.6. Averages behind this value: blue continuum 12.2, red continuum 11.8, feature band 9.7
